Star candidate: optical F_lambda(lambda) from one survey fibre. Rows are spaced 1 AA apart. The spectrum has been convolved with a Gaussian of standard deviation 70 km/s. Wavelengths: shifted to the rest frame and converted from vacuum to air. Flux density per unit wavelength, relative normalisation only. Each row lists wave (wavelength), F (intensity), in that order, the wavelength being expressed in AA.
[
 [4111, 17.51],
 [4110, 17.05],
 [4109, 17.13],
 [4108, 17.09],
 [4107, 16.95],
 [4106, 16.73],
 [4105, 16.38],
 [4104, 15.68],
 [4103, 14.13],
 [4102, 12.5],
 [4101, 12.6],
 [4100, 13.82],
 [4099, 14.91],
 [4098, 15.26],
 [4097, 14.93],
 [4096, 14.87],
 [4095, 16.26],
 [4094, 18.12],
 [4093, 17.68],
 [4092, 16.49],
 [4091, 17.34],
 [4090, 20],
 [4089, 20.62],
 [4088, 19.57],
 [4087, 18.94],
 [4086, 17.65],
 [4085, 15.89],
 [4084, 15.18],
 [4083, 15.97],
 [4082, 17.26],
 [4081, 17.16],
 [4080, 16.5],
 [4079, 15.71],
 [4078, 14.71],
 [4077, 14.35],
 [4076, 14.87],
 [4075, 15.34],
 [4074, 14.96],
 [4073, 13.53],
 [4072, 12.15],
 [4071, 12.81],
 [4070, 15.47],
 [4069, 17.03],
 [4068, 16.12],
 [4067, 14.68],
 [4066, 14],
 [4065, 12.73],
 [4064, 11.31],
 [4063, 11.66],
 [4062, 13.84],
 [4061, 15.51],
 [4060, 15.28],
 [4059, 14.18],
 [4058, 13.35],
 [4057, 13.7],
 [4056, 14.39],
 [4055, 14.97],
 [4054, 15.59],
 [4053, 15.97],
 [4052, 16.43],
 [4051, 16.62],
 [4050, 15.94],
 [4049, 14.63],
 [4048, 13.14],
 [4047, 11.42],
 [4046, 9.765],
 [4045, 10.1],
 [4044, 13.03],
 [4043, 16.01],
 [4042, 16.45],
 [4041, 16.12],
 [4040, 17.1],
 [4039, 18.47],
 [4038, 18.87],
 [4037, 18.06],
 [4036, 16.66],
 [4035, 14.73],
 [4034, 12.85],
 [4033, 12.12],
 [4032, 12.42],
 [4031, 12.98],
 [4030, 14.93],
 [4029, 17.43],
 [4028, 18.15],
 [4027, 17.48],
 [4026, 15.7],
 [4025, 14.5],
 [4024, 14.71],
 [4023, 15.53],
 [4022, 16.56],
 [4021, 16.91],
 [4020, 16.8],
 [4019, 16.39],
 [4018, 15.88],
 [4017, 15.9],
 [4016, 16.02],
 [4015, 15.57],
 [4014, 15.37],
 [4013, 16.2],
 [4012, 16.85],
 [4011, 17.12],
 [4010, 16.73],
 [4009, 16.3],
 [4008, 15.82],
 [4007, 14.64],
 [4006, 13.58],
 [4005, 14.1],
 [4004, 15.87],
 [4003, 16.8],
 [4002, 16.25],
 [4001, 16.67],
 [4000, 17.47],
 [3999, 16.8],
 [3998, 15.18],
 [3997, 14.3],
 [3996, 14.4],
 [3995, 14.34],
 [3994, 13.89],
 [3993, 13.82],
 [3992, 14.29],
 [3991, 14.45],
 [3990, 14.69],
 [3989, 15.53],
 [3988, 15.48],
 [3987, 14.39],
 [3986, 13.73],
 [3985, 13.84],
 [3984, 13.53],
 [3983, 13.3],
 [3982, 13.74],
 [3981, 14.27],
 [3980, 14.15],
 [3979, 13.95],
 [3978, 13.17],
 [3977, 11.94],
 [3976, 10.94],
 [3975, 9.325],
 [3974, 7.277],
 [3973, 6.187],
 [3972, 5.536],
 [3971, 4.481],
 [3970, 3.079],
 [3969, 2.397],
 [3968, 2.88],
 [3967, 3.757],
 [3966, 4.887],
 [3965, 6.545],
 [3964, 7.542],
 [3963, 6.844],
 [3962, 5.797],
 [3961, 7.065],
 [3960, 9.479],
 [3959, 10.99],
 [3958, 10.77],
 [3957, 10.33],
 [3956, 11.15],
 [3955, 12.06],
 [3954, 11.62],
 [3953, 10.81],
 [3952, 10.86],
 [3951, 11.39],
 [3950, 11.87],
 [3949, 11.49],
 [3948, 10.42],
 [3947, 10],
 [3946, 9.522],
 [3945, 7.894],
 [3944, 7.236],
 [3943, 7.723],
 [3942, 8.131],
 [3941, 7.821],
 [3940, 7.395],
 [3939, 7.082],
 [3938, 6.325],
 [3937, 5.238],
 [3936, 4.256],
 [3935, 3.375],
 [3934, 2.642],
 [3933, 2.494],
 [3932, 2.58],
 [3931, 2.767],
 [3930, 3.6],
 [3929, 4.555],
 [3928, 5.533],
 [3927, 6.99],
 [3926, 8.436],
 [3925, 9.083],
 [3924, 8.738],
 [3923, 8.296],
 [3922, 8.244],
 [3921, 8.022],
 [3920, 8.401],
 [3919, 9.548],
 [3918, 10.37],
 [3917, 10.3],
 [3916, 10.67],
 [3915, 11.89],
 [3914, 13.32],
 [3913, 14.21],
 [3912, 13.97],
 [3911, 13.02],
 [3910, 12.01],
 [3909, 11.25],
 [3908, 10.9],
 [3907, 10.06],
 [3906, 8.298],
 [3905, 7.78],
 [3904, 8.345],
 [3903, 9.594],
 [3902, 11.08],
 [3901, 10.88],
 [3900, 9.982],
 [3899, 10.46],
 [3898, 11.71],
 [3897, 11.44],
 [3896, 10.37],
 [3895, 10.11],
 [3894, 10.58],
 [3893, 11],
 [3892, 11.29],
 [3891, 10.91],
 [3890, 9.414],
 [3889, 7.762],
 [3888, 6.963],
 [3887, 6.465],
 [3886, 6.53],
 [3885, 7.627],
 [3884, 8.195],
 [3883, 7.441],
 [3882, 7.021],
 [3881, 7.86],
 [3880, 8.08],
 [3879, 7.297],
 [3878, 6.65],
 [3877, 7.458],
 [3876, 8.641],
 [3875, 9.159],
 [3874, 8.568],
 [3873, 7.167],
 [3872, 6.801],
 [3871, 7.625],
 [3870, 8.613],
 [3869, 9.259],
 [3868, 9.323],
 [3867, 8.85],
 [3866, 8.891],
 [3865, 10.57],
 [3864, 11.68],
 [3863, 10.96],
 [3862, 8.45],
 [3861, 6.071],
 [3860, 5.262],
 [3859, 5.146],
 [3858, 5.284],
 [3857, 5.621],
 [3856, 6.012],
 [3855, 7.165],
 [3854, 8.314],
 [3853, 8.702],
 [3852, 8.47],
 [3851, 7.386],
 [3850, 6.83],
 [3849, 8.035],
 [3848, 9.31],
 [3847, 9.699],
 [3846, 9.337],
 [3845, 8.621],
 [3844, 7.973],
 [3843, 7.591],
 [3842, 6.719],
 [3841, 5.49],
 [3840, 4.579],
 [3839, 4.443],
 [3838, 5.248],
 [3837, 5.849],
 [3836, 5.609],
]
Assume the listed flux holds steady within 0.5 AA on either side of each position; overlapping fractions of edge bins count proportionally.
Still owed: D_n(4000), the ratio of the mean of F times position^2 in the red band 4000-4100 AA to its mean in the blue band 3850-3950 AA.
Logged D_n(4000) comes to 1.99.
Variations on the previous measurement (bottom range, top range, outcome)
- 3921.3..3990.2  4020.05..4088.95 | 1.84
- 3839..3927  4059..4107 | 1.94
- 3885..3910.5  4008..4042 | 1.75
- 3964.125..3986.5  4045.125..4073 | 1.60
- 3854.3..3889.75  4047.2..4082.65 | 2.09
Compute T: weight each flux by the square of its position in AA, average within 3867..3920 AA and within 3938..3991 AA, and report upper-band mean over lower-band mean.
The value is 1.06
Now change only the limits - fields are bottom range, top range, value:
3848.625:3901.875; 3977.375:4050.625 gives 1.92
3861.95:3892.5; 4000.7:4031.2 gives 2.03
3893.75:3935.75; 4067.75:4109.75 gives 1.96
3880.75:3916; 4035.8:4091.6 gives 1.66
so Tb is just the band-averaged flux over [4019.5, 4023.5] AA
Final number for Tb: 16.4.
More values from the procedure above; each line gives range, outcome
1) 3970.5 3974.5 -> 5.87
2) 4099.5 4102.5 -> 13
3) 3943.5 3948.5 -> 9.01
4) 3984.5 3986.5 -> 13.8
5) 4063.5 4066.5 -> 12.7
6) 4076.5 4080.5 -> 15.3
